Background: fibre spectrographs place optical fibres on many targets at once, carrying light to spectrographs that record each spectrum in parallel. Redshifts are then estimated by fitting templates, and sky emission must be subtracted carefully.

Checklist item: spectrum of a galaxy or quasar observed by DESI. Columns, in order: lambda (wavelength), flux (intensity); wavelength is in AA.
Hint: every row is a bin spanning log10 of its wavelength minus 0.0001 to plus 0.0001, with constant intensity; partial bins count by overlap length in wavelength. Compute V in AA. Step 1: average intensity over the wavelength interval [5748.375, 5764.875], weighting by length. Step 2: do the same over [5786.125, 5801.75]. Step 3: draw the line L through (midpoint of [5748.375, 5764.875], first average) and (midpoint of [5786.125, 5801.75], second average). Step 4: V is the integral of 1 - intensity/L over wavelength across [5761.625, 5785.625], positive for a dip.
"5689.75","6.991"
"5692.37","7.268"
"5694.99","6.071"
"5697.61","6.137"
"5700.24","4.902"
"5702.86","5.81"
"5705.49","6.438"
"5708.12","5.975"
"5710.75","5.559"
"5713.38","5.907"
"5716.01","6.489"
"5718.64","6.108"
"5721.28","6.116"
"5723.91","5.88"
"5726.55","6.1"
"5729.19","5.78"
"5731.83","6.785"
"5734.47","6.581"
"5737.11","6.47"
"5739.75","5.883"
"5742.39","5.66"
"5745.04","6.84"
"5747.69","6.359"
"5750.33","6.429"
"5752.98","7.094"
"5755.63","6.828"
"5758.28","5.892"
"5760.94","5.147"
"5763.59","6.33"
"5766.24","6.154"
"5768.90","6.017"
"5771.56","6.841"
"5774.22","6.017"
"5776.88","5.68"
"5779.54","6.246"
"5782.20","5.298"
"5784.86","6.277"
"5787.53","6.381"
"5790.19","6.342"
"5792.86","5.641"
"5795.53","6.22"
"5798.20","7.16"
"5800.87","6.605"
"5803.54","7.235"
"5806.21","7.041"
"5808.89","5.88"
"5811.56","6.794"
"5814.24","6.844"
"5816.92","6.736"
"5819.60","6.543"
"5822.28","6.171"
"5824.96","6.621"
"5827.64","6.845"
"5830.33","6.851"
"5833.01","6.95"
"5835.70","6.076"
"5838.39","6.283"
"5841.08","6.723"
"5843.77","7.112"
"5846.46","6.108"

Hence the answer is 1.0 AA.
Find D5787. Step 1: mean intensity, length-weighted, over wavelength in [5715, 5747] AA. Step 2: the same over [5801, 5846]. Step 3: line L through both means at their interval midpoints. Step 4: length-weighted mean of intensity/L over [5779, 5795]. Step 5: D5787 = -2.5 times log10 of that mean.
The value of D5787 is 0.08 mag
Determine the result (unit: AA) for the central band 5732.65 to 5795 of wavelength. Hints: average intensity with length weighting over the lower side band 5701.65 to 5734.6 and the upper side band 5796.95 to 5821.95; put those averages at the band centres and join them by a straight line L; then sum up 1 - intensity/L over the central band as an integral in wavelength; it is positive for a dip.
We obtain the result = 2.1 AA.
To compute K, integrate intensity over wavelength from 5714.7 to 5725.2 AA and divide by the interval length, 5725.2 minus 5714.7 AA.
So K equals 6.15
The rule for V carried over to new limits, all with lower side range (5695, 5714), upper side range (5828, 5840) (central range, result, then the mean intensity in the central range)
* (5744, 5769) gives -0.79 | 6.32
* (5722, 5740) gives -0.74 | 6.23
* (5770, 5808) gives -0.22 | 6.35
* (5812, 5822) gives -0.29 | 6.66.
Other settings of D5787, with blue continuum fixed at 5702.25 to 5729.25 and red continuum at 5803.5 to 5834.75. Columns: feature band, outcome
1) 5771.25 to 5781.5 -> 0.06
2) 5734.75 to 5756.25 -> -0.04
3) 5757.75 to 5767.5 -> 0.08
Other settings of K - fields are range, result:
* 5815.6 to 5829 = 6.58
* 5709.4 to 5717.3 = 5.98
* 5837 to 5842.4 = 6.5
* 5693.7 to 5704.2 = 5.73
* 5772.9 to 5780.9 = 5.98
